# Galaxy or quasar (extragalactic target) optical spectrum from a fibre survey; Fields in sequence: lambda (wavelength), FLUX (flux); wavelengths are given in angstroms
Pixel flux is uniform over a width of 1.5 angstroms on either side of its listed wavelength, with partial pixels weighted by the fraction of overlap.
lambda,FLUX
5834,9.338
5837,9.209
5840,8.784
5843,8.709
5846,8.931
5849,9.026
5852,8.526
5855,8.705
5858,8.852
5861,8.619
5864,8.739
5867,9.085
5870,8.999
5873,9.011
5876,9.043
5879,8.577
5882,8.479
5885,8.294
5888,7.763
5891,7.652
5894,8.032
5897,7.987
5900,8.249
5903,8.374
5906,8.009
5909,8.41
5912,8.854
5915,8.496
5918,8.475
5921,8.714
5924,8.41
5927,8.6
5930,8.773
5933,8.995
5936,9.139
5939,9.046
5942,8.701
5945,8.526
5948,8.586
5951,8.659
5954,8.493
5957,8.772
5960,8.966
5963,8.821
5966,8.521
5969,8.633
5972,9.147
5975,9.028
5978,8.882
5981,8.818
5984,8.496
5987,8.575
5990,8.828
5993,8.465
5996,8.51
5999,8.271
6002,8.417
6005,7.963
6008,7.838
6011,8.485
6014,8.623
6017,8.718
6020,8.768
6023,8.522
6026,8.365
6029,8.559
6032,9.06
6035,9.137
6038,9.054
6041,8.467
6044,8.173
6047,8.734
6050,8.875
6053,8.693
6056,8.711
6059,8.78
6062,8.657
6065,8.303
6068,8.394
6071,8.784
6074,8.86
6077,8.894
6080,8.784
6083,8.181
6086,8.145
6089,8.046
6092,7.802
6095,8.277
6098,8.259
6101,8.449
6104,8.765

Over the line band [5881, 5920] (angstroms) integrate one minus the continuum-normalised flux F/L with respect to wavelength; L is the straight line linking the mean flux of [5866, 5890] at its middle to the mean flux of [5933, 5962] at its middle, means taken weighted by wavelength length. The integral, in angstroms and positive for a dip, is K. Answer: 1.96 angstroms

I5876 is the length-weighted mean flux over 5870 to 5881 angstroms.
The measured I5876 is 8.88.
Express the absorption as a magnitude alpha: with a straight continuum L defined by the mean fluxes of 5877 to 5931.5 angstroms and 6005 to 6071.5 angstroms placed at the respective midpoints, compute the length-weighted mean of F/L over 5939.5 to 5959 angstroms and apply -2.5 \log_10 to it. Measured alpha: -0.03 mag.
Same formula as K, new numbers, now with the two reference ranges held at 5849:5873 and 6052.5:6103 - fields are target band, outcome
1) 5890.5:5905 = 1.1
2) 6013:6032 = -0.2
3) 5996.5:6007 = 0.4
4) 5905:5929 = 0.6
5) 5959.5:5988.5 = -0.5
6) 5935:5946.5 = -0.2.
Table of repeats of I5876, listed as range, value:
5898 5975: 8.66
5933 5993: 8.77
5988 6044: 8.55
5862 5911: 8.43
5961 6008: 8.6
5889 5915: 8.2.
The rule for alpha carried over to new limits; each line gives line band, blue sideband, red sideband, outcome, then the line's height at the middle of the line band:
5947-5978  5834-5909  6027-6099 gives -0.02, 8.58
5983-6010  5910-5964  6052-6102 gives 0.03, 8.61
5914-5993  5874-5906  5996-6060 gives -0.04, 8.4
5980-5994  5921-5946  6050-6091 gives 0.01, 8.69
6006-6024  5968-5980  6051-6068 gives 0.04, 8.78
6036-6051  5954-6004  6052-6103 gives -0.02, 8.55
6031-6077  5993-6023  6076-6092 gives -0.04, 8.37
